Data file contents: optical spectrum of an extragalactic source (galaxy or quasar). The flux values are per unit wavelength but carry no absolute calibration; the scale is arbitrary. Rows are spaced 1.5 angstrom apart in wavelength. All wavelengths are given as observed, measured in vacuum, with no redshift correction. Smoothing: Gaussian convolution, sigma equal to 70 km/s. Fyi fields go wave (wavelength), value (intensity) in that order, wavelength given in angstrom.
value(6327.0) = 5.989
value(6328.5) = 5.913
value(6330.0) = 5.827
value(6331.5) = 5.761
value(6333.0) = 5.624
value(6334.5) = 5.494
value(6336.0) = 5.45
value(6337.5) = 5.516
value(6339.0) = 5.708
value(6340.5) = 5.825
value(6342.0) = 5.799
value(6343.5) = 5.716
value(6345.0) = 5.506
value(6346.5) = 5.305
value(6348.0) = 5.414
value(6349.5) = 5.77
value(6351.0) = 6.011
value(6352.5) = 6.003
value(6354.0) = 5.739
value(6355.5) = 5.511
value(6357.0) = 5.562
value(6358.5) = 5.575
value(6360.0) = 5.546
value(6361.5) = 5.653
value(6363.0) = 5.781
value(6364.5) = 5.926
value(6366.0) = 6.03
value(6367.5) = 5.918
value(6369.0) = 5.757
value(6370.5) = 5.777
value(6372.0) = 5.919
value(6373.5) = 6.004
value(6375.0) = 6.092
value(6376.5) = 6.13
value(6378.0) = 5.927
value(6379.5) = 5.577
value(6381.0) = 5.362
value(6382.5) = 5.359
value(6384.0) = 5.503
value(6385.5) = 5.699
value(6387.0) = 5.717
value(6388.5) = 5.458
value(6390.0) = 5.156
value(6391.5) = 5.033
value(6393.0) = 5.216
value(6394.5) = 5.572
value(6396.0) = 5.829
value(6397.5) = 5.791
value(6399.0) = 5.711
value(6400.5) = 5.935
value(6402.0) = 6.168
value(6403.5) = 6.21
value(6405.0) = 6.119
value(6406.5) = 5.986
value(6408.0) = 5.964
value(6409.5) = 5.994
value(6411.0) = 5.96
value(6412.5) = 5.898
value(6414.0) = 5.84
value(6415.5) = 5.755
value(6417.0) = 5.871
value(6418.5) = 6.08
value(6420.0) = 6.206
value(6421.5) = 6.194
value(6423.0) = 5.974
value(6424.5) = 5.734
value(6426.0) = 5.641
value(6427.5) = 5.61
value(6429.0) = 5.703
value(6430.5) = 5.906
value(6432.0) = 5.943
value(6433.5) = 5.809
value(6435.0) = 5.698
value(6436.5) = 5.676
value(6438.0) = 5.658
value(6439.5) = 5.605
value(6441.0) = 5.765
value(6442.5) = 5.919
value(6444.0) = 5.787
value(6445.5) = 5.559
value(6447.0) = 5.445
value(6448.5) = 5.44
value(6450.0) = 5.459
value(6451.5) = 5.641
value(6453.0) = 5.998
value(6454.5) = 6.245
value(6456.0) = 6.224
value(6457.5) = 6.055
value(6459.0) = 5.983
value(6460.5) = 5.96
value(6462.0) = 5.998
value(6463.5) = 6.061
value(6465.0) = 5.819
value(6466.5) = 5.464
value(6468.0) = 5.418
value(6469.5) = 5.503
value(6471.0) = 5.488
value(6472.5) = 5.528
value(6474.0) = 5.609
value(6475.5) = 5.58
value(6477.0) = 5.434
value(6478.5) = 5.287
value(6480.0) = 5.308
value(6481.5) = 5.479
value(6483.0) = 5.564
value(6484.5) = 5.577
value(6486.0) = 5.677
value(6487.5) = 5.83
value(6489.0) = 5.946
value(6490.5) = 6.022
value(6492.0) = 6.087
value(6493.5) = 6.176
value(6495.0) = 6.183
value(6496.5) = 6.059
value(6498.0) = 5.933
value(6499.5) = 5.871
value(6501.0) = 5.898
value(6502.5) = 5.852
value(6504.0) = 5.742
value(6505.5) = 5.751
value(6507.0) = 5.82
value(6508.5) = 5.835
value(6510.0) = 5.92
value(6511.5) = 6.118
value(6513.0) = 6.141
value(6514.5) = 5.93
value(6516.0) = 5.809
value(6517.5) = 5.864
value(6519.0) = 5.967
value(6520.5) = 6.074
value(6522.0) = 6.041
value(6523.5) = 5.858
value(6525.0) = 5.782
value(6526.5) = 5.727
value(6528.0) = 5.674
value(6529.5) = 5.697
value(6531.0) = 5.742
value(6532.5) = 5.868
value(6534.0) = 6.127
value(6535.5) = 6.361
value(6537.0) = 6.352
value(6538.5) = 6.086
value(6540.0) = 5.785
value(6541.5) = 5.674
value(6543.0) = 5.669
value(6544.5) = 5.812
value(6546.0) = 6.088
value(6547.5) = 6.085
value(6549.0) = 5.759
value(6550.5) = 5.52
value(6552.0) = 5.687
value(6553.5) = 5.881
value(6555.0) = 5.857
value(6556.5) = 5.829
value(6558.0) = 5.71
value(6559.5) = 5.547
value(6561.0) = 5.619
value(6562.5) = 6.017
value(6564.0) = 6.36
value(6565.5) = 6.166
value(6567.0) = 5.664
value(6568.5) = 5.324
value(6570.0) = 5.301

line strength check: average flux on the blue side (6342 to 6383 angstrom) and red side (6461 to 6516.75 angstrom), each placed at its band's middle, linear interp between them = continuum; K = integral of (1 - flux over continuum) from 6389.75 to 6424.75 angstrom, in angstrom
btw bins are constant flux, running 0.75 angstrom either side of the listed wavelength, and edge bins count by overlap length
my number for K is -0.6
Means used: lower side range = 5.74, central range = 5.85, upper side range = 5.78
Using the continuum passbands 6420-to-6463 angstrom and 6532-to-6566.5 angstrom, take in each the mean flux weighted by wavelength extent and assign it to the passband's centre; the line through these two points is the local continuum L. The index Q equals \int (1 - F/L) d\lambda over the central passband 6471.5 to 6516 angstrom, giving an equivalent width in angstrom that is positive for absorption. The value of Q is 0.5 angstrom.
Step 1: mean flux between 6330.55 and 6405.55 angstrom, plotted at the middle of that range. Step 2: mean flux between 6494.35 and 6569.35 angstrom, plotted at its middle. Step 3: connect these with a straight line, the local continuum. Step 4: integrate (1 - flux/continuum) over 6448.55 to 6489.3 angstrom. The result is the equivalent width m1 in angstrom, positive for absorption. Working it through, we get 0.8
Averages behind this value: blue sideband 5.7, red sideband 5.88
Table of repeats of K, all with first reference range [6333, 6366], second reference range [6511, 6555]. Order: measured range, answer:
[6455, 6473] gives 0.0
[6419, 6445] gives -0.2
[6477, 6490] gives 0.6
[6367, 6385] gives -0.2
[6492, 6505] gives -0.2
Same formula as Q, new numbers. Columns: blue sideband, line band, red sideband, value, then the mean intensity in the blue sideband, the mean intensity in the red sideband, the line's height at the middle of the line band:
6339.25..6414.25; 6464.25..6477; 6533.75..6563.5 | 0.59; 5.74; 5.87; 5.81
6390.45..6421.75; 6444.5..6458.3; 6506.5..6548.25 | 0.23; 5.86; 5.93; 5.89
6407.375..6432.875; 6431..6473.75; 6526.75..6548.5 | 1.09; 5.9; 5.92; 5.9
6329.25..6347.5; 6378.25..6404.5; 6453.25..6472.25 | 0.47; 5.62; 5.85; 5.72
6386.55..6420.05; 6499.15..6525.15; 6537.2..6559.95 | -0.43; 5.8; 5.82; 5.81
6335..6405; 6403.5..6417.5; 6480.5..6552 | -0.47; 5.7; 5.89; 5.75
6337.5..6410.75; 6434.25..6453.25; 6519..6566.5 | 0.46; 5.73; 5.89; 5.8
